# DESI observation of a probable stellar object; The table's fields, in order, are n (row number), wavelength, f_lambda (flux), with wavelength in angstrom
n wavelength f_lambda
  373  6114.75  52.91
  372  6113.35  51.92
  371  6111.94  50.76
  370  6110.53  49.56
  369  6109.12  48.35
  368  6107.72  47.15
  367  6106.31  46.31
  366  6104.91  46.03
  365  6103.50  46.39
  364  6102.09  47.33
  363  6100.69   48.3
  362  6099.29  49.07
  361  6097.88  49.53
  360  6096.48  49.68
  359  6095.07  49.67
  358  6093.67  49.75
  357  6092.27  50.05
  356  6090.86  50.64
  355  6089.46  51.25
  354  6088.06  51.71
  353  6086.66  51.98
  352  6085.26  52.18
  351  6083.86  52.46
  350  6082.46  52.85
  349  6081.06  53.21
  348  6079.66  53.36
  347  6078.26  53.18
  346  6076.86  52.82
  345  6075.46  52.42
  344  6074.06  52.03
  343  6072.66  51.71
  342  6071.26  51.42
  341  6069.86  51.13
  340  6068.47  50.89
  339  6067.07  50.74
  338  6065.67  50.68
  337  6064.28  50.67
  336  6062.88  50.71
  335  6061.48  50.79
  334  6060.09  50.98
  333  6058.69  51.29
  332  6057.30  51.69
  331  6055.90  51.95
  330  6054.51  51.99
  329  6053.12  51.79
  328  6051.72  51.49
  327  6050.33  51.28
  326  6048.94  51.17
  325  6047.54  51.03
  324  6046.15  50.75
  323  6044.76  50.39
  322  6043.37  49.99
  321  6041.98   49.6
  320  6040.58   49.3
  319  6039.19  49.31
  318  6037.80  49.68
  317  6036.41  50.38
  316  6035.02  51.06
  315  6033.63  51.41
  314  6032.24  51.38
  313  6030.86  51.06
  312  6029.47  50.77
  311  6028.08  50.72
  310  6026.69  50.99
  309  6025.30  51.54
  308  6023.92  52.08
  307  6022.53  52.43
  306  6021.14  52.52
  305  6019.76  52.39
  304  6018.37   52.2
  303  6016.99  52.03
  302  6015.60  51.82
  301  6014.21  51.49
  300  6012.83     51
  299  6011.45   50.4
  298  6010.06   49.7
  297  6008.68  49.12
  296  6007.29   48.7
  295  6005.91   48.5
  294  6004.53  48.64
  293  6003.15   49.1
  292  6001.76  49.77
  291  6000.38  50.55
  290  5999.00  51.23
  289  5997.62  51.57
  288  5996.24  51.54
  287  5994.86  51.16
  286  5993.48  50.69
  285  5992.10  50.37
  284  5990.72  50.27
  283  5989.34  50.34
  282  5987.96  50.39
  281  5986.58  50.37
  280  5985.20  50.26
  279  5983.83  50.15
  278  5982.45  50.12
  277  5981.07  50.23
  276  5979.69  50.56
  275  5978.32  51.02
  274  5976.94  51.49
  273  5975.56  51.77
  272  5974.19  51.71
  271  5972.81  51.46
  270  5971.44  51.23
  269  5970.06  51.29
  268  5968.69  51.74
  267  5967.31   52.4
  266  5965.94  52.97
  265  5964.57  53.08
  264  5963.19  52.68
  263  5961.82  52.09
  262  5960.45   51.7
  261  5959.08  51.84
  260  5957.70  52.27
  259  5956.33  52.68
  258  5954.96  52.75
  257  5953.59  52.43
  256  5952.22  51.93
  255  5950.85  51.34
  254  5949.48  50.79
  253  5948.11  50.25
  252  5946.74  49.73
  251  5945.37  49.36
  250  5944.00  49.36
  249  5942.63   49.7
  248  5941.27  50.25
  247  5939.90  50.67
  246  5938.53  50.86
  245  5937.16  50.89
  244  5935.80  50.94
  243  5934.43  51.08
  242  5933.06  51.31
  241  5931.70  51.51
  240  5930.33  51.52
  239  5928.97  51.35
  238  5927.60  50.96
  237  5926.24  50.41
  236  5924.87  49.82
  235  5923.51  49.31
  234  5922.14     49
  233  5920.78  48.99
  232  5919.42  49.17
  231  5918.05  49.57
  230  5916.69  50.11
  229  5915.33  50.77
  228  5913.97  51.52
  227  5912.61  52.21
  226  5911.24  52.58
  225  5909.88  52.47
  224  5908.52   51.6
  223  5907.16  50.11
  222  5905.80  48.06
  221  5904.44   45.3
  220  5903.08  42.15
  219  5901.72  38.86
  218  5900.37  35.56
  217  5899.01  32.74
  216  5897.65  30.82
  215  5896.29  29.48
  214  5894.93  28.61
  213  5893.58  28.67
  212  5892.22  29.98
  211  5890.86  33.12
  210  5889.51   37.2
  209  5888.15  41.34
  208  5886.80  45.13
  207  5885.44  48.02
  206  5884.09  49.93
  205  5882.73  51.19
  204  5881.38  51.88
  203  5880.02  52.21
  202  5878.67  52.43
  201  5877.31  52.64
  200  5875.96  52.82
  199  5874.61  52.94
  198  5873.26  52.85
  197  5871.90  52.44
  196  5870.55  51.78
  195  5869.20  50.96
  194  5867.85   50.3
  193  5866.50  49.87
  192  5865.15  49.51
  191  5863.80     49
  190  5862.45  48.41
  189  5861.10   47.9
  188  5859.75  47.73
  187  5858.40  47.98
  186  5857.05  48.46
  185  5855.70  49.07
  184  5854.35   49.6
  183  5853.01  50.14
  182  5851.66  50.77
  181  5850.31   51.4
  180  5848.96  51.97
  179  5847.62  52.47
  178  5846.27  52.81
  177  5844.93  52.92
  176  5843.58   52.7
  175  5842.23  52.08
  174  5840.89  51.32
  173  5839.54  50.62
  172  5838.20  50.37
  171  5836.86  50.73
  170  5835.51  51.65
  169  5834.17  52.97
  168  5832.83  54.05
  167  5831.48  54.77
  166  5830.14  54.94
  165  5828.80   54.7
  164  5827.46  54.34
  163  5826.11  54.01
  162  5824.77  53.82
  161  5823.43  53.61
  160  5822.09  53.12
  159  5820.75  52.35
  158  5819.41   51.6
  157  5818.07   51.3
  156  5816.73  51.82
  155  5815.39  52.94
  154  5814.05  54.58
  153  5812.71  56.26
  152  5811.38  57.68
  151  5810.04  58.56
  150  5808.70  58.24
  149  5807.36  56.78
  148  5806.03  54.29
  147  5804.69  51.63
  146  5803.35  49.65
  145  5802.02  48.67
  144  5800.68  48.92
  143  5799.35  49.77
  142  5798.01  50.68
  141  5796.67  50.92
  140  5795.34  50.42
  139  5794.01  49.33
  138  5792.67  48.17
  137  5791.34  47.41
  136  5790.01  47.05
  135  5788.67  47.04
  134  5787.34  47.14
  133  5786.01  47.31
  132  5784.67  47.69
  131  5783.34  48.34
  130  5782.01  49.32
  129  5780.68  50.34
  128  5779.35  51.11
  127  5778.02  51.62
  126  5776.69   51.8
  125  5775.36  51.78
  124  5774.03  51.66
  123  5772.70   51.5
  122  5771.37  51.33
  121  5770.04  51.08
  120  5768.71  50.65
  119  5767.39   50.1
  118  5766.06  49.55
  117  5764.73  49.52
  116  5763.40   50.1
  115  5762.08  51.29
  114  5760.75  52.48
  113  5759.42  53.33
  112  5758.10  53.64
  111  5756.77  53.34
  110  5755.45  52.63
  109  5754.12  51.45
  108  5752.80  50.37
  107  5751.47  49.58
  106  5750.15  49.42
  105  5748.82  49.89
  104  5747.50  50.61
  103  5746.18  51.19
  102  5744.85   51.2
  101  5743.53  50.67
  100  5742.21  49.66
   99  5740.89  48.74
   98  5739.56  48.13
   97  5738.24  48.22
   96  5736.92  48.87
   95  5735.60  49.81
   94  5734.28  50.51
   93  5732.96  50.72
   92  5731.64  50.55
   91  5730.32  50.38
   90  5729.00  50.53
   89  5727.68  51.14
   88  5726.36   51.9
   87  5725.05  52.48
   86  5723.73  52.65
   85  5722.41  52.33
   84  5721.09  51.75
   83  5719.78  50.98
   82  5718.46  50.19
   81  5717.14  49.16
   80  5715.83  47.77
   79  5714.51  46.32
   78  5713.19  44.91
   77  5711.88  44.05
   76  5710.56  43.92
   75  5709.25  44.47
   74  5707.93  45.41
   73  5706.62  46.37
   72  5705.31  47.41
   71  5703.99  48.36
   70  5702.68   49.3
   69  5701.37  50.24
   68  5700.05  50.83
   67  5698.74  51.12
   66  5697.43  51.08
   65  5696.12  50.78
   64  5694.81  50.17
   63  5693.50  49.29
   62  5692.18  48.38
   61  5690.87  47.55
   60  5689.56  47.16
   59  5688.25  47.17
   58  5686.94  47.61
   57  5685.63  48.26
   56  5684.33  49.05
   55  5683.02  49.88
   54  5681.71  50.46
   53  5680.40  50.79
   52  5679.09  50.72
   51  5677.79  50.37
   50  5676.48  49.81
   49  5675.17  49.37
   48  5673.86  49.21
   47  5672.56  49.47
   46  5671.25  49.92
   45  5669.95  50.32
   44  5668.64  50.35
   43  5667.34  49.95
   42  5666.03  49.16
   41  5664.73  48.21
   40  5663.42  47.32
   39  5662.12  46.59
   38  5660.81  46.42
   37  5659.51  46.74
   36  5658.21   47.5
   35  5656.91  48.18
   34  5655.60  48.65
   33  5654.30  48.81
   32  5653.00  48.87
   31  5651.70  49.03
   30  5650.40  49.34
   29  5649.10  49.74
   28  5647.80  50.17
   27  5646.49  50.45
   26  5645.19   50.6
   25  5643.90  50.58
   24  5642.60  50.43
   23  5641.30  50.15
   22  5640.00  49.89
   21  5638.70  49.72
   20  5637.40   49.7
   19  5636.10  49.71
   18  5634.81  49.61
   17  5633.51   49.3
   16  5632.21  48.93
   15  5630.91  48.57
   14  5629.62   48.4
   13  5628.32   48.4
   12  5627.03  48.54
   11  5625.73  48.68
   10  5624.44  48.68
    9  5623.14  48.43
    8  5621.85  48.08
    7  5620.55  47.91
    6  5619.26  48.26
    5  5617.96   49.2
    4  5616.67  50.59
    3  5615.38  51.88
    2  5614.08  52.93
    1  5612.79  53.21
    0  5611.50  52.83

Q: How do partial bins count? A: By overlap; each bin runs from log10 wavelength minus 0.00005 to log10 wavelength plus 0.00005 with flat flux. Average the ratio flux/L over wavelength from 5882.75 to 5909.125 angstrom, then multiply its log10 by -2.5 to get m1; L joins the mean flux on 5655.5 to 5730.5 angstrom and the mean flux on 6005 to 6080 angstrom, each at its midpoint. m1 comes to 0.26 mag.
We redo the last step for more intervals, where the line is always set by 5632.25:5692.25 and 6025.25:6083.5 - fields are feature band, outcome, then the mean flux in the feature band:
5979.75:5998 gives 0.01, 50.5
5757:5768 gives -0.04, 51.3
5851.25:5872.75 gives 0.01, 49.6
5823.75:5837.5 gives -0.07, 53.6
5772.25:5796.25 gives 0.01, 49.4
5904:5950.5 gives 0.00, 50.4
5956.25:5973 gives -0.03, 52.1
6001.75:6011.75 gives 0.04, 49.1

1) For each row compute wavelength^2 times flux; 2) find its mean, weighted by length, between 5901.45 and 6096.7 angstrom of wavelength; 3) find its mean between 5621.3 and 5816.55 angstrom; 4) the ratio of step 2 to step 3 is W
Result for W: 1.12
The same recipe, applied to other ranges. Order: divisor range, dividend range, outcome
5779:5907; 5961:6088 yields 1.11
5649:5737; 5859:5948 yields 1.04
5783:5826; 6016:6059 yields 1.07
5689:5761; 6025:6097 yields 1.15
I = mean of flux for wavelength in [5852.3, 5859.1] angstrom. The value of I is 49.1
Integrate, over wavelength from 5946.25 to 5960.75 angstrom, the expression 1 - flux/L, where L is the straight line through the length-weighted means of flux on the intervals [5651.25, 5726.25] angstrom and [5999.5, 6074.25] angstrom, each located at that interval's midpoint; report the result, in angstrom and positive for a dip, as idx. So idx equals -0.4 angstrom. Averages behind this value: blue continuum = 48.8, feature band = 51.6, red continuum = 50.8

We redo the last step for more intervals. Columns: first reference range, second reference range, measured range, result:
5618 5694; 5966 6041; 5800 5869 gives -2.9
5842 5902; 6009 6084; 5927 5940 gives -0.8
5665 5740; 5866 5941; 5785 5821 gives -2.5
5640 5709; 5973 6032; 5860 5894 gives 1.8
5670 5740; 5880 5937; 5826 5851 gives -3.1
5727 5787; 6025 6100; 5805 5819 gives -1.2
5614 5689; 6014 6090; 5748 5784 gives -0.9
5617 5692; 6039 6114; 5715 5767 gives -1.4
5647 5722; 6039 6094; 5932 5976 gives -0.7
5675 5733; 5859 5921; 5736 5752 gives -0.4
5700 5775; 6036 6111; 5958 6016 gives -0.6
